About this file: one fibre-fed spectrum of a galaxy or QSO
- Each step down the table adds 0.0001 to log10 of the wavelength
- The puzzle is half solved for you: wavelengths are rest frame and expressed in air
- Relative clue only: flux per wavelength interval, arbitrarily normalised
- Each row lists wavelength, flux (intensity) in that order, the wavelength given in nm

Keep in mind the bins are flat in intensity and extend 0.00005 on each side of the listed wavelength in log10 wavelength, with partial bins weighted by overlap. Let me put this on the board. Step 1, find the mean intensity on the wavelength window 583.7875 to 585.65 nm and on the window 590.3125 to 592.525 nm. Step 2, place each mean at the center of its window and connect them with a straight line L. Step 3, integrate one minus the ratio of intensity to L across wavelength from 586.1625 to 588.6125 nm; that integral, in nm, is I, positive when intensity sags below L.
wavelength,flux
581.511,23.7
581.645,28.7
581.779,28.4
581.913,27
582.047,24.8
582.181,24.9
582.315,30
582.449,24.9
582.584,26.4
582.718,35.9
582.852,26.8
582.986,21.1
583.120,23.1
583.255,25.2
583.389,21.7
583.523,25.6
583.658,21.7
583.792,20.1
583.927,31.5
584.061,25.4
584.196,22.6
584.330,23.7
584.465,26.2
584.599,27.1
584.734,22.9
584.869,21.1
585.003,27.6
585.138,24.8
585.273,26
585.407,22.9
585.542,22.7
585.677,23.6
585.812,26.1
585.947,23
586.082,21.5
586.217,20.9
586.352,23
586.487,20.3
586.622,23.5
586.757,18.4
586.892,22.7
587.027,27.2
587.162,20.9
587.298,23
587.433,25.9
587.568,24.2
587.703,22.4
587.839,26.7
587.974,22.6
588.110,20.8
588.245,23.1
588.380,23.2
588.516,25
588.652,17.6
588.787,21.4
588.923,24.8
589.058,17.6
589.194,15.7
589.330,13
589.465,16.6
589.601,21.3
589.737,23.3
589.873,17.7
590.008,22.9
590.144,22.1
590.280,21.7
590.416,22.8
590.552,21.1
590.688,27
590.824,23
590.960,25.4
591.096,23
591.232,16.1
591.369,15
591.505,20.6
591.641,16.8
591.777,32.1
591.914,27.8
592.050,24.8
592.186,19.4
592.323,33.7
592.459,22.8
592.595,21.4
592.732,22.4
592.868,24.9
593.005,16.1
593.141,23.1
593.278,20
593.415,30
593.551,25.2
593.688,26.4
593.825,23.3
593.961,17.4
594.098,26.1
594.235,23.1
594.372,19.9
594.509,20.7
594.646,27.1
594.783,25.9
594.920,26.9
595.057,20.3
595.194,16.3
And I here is 0.12 nm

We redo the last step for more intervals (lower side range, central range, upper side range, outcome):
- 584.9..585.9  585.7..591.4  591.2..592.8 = 0.48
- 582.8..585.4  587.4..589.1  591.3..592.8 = 0.08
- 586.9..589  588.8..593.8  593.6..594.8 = 0.23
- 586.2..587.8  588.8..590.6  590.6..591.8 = 0.17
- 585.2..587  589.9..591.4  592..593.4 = 0.07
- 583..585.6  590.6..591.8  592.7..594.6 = 0.08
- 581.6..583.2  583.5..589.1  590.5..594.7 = 0.44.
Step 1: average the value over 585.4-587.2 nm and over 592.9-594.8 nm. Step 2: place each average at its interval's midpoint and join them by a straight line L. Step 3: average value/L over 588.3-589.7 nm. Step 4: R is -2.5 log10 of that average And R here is 0.16 mag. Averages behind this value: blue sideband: 22.6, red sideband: 23.1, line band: 19.7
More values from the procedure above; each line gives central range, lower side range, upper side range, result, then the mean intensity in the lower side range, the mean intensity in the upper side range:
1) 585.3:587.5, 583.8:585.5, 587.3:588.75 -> 0.05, 24.9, 23.1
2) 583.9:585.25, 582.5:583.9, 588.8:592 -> -0.04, 24.9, 21.2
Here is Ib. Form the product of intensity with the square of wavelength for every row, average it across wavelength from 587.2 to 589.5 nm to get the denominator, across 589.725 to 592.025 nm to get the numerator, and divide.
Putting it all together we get 1.05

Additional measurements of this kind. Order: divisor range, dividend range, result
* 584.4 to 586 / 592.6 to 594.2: 0.97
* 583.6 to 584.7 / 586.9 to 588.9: 0.95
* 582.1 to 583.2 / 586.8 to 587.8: 0.91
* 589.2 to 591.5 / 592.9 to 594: 1.12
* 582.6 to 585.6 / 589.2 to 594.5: 0.92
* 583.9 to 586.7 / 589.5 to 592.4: 0.96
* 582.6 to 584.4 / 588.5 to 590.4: 0.82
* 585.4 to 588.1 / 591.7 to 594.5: 1.06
